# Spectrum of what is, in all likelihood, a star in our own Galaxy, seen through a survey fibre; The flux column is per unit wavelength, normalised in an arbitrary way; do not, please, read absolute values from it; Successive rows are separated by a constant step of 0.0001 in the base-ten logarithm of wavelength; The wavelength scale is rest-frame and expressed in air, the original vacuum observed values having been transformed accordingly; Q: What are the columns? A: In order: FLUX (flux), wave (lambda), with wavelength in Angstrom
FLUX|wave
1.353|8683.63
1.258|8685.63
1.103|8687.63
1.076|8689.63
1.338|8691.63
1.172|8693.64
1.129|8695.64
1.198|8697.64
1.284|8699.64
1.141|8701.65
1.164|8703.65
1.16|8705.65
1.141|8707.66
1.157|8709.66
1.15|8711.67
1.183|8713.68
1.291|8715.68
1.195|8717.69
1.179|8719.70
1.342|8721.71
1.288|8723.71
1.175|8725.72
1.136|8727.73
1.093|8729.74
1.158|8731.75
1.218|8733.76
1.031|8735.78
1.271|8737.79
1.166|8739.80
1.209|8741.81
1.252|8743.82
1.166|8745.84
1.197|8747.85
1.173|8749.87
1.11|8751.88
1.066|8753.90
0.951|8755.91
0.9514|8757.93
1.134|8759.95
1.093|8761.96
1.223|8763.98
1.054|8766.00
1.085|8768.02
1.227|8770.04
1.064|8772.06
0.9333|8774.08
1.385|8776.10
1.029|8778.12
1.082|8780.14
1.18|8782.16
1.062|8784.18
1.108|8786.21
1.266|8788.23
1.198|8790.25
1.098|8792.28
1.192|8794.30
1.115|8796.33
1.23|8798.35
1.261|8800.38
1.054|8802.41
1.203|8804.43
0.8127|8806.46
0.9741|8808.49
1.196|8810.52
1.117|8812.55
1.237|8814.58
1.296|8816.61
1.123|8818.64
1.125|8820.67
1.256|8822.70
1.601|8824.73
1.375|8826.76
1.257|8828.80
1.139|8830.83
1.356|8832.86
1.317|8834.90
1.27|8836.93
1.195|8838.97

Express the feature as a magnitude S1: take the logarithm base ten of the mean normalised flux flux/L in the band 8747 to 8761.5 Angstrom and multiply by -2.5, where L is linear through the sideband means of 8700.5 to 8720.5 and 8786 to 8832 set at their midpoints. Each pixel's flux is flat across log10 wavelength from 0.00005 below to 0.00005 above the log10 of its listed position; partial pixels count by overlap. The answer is 0.09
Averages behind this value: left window 1.18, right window 1.19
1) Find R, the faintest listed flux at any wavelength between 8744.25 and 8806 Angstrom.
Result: 0.9333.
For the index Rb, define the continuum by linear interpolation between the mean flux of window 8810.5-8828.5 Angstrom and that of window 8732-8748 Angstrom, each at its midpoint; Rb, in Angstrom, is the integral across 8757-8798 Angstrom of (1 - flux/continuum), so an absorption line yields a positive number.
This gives 3.2 Angstrom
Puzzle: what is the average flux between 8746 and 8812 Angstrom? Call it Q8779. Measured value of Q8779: 1.12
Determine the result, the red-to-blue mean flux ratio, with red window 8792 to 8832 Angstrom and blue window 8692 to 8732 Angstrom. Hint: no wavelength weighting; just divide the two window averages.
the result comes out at 1.0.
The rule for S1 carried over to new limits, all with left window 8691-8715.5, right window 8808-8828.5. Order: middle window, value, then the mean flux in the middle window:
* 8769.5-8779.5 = 0.089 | 1.12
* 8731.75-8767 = 0.067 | 1.13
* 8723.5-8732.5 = 0.034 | 1.16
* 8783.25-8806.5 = 0.073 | 1.15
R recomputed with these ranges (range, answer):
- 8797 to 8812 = 0.8127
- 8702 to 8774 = 0.951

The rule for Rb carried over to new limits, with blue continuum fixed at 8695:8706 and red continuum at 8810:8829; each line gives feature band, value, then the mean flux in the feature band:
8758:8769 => 1.1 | 1.1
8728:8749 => 0.6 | 1.17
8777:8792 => 1.3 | 1.13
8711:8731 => -0.1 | 1.2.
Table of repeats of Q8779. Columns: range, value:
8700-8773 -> 1.16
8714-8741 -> 1.2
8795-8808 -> 1.11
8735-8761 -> 1.13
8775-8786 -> 1.14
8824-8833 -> 1.34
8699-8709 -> 1.17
